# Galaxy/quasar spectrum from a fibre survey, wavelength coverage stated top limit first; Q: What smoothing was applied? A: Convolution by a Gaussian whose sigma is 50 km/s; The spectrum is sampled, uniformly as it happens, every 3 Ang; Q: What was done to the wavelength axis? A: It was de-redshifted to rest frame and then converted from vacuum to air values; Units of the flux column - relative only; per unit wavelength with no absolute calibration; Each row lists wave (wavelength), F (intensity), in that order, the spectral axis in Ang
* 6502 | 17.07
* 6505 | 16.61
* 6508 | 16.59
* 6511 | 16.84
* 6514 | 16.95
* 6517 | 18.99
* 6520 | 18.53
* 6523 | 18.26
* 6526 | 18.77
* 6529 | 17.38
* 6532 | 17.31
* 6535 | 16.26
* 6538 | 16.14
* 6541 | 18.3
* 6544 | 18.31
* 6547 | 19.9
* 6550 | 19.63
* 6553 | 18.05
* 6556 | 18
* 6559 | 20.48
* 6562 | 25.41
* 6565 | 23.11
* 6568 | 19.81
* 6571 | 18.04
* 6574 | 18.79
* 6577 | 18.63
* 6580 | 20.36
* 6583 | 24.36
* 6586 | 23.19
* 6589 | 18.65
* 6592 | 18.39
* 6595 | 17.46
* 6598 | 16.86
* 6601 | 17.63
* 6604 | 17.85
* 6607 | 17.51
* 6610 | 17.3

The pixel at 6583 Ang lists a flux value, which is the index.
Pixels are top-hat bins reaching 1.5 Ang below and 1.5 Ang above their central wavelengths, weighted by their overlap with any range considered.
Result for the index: 24.36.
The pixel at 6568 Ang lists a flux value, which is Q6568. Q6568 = 19.81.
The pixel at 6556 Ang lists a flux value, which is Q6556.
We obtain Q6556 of 18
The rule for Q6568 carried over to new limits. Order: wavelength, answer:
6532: 17.31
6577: 18.63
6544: 18.31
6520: 18.53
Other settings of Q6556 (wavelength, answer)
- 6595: 17.46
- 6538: 16.14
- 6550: 19.63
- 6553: 18.05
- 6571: 18.04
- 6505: 16.61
